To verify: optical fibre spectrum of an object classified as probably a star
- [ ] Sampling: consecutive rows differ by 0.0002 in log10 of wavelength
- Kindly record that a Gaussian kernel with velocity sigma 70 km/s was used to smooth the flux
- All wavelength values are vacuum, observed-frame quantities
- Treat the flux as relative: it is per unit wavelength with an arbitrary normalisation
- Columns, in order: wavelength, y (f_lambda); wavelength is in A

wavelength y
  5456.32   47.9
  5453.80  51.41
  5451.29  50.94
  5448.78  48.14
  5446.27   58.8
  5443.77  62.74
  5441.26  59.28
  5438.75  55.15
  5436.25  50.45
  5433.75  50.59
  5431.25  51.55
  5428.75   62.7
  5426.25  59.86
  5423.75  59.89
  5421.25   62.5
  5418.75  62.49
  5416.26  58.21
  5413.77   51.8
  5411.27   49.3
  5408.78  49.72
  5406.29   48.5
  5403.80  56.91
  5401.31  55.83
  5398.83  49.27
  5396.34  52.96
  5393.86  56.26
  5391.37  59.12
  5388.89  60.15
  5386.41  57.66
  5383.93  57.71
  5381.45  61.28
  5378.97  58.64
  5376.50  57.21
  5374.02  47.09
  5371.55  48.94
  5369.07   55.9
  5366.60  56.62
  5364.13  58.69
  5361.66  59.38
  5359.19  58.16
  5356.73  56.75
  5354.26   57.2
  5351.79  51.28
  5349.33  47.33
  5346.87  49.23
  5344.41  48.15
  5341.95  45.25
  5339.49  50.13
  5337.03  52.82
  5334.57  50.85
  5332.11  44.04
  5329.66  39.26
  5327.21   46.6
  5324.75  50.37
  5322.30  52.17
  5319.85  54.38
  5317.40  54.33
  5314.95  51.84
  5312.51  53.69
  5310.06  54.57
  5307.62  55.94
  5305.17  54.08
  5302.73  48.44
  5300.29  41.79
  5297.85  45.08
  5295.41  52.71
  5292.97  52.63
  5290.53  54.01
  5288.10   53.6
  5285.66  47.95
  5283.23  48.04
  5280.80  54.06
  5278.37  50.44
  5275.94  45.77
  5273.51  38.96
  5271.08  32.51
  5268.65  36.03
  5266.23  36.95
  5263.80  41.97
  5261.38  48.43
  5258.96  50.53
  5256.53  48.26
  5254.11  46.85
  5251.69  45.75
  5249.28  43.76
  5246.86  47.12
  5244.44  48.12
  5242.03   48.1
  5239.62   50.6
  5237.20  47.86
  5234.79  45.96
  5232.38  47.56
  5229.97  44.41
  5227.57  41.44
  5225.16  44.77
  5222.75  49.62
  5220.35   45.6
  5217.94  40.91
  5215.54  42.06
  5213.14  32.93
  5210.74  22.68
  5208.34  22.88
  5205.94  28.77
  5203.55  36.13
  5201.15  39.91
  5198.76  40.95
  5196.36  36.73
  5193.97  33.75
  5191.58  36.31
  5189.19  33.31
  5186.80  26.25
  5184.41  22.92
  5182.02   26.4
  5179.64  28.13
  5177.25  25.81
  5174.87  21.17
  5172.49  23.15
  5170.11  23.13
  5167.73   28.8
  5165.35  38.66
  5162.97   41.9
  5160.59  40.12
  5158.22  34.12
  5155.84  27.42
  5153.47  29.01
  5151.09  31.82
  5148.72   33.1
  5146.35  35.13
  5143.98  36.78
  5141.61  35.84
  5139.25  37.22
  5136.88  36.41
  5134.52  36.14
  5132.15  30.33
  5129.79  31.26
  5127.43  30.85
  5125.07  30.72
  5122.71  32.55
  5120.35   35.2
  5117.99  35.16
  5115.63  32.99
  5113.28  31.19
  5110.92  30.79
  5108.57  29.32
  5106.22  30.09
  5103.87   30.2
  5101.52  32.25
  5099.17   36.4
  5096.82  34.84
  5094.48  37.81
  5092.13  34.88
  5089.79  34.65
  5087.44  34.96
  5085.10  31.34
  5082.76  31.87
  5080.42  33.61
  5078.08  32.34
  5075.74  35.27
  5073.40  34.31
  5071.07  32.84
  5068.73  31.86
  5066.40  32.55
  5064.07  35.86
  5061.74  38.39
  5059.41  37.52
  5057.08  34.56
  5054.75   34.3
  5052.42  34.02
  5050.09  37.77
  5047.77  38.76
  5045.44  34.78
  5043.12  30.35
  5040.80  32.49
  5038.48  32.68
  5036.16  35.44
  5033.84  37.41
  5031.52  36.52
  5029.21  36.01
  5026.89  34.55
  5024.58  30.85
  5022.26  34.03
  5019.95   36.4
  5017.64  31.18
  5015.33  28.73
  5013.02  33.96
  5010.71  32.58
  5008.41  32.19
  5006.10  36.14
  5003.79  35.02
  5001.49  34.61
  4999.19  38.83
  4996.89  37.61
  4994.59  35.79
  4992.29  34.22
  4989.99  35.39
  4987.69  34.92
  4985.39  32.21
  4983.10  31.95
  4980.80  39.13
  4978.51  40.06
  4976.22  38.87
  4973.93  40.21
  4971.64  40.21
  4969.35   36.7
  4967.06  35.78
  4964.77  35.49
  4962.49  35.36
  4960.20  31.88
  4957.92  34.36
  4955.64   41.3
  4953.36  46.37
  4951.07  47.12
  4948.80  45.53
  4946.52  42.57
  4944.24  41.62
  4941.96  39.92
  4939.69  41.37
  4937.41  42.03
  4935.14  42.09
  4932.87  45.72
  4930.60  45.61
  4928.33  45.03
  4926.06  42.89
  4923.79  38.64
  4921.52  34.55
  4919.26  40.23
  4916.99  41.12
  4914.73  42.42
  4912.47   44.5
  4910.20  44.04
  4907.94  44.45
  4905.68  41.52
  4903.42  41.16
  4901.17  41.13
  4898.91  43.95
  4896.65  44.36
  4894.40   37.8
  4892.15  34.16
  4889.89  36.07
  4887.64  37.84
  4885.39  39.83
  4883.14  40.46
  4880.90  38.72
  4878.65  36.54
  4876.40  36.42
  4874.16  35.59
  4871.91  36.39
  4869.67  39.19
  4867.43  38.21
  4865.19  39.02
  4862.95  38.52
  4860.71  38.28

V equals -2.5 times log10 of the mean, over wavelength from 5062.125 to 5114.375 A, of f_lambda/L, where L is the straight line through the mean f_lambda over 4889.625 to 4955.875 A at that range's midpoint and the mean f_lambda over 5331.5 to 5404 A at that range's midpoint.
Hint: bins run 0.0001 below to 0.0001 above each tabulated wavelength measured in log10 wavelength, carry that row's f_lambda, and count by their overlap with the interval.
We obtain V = 0.365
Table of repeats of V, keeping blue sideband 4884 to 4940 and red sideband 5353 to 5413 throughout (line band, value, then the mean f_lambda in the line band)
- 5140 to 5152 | 0.36 mag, 34.7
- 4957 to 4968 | 0.23 mag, 34.6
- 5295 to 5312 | 0.05 mag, 50.4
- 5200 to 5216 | 0.50 mag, 31.7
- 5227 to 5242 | 0.09 mag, 46.7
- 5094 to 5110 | 0.39 mag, 32.8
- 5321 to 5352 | 0.12 mag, 48.2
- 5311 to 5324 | 0.00 mag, 53.2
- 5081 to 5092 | 0.36 mag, 33.4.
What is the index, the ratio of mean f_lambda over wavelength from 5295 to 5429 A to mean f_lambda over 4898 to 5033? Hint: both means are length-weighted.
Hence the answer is 1.39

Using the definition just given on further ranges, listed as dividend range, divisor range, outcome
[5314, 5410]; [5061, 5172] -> 1.59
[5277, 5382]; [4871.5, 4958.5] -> 1.26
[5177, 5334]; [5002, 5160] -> 1.29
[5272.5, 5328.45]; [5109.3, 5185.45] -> 1.60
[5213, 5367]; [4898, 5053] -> 1.28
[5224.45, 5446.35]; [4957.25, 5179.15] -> 1.52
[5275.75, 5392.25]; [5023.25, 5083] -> 1.52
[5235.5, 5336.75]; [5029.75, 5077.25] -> 1.38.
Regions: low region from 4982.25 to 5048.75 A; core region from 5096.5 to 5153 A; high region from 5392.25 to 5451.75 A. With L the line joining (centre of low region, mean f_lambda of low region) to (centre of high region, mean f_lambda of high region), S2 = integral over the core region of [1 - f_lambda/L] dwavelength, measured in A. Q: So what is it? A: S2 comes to 9.7 A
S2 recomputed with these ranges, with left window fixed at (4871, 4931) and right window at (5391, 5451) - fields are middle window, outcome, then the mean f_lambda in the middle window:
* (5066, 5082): 4.2 A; 33.2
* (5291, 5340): 1.8 A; 50.3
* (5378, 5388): -0.8 A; 58.9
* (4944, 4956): -0.8 A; 44.4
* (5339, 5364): 0.3 A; 52.7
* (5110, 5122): 3.4 A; 33.1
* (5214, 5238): 2.4 A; 44.8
